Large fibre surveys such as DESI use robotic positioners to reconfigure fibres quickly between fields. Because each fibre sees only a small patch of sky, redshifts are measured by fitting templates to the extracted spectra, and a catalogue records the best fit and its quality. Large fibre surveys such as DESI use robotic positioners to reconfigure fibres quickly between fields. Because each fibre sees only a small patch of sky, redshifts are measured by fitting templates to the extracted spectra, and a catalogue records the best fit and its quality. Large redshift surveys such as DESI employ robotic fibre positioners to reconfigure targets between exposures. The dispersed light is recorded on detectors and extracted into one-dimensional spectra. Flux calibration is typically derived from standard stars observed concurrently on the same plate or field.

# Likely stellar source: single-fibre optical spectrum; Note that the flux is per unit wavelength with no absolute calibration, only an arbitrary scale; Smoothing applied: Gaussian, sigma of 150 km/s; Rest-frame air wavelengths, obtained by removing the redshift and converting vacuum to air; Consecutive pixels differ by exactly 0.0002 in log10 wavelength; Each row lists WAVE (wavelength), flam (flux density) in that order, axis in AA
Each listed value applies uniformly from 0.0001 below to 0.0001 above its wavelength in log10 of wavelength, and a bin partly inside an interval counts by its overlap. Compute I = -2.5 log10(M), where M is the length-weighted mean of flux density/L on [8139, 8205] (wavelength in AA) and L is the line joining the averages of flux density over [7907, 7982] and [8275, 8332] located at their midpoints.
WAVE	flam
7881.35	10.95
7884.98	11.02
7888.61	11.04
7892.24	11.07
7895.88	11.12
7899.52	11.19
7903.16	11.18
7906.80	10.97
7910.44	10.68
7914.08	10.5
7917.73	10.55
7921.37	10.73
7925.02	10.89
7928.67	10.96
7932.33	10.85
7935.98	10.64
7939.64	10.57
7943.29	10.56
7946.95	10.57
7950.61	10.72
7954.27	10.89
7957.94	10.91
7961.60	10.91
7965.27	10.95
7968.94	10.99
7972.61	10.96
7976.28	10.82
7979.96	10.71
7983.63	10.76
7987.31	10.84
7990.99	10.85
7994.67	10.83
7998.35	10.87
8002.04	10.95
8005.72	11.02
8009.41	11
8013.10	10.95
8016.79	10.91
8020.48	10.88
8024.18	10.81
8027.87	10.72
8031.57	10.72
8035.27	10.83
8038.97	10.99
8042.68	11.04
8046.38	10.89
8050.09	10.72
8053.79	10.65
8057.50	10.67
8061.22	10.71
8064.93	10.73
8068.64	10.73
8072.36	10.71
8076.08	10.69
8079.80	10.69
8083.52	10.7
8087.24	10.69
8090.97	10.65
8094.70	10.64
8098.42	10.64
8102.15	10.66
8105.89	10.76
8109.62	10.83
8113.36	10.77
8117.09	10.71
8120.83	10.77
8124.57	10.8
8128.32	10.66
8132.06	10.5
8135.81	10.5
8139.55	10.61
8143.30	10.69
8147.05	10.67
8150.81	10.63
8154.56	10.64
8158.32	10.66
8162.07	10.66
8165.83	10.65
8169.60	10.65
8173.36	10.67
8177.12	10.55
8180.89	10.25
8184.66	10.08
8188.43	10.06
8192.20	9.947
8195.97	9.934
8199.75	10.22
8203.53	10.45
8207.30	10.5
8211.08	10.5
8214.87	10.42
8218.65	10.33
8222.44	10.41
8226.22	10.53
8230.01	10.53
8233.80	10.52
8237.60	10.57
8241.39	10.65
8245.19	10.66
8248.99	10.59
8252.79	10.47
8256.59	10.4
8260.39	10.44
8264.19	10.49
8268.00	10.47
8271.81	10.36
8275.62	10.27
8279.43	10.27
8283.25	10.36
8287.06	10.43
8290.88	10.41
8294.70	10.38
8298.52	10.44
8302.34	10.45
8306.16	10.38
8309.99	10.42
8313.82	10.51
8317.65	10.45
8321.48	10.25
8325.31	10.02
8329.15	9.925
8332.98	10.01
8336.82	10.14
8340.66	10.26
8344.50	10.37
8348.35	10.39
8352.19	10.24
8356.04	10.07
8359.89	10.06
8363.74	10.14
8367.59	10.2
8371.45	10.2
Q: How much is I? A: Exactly 0.01 mag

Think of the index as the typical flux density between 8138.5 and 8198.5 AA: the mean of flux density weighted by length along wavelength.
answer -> 10.5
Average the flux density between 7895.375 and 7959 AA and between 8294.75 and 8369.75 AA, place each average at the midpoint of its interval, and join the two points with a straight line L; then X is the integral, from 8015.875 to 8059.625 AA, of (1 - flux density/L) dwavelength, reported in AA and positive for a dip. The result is -0.7 AA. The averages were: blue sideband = 10.8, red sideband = 10.3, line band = 10.8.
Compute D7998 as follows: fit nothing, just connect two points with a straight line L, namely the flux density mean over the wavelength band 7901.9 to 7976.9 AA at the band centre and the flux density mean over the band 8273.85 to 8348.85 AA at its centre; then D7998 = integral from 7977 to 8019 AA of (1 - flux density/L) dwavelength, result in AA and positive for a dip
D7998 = -0.6 AA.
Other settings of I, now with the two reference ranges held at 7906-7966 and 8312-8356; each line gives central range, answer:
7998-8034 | -0.02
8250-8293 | -0.01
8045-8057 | -0.01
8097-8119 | -0.02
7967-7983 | -0.02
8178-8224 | 0.01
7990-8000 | -0.02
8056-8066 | -0.01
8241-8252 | -0.03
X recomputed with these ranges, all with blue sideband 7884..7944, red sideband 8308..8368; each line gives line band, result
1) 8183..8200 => 0.66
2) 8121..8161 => -0.49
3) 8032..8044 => -0.28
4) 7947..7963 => -0.04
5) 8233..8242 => -0.18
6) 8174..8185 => 0.09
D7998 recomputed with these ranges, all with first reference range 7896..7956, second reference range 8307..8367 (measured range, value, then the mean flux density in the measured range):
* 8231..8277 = -0.71 AA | 10.5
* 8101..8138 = -0.62 AA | 10.7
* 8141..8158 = -0.29 AA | 10.7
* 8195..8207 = 0.17 AA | 10.3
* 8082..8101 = -0.19 AA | 10.7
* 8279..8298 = -0.18 AA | 10.4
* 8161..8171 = -0.19 AA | 10.6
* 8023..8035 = -0.13 AA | 10.8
